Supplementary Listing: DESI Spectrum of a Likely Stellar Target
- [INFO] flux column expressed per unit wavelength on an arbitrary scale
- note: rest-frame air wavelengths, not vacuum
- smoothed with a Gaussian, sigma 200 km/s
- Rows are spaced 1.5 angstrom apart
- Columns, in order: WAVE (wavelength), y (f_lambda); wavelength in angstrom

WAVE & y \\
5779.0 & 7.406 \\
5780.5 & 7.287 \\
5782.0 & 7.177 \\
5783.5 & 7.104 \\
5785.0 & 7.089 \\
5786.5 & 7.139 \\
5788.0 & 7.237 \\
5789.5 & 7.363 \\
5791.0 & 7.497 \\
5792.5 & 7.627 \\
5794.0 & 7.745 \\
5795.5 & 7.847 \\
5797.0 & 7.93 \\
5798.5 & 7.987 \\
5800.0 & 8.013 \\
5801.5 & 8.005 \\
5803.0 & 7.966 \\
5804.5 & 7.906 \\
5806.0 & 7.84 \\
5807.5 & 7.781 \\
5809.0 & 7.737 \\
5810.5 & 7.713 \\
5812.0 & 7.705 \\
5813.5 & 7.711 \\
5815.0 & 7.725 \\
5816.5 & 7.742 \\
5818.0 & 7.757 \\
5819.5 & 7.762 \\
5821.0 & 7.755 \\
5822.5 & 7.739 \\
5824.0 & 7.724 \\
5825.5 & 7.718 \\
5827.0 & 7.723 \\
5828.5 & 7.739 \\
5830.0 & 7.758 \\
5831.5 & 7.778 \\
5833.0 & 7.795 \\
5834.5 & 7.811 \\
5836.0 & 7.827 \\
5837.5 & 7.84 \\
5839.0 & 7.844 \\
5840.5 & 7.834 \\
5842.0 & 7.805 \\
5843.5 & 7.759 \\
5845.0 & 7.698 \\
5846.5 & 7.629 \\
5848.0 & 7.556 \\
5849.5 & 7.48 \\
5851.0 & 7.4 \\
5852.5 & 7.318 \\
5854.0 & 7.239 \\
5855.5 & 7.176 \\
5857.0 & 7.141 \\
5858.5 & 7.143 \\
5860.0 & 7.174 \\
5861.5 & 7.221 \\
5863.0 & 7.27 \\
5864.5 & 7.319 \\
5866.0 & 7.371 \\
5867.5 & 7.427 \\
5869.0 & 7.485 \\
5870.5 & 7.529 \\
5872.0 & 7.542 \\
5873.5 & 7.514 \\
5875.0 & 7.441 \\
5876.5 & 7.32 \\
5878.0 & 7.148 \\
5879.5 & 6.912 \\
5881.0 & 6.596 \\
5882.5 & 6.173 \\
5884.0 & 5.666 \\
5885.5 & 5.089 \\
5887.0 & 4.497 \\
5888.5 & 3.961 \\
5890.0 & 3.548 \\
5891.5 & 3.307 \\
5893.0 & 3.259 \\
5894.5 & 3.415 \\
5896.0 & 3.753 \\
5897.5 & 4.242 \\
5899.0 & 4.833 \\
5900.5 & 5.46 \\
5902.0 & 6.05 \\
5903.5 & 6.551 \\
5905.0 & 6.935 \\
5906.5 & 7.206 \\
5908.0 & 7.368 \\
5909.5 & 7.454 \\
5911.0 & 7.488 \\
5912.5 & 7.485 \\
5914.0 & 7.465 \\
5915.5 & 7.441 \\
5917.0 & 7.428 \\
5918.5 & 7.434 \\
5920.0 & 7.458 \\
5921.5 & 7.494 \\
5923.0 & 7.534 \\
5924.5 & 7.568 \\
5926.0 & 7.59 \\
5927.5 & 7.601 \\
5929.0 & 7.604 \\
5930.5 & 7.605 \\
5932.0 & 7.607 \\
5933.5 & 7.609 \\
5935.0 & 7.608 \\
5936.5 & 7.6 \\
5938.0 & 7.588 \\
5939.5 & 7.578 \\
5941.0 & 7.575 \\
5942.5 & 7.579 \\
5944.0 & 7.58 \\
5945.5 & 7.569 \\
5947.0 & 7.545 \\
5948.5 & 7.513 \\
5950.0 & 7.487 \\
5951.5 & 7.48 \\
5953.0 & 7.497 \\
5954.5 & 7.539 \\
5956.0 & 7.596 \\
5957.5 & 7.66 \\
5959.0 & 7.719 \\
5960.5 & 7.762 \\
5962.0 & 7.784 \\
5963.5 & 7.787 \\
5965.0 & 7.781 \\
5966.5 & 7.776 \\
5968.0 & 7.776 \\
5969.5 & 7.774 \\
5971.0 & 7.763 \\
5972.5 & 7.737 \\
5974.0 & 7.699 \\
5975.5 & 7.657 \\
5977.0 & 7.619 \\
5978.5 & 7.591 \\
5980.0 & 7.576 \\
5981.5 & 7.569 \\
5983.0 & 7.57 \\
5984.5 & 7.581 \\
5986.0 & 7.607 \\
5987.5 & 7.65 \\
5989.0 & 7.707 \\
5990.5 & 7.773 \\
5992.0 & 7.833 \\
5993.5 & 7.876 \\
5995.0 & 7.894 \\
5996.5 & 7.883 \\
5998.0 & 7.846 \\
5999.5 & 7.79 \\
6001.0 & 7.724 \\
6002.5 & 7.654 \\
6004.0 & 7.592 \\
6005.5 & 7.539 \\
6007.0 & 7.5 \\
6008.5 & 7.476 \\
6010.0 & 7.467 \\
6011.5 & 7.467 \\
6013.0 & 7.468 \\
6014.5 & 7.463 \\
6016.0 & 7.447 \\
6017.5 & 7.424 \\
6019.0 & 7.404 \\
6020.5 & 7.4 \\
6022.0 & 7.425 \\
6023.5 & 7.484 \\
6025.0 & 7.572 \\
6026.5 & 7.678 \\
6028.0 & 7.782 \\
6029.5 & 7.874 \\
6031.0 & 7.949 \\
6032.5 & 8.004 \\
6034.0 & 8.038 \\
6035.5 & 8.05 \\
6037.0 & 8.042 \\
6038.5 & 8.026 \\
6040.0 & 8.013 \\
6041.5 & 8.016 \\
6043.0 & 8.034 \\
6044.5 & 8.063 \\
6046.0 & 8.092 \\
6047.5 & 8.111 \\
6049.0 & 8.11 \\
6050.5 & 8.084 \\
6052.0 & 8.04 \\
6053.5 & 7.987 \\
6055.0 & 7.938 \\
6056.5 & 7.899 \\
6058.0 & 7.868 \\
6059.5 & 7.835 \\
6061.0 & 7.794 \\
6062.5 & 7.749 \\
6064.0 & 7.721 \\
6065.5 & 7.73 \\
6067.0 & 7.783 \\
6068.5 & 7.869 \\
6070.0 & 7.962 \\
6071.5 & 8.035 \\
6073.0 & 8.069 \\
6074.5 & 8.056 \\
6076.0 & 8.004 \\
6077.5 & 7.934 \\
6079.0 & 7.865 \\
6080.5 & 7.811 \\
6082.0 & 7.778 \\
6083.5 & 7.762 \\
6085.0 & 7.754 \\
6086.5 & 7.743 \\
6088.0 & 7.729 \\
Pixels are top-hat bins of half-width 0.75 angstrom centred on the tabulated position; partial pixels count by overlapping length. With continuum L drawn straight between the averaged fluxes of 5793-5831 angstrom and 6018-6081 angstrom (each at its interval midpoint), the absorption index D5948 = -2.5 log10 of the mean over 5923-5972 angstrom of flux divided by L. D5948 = 0.03 mag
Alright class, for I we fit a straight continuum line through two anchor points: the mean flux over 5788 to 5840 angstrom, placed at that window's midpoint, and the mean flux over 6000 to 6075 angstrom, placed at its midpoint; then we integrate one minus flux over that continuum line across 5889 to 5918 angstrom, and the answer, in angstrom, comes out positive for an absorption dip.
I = 7.3 angstrom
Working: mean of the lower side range 7.77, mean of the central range 5.82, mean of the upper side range 7.8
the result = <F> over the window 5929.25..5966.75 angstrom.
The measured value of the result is 7.61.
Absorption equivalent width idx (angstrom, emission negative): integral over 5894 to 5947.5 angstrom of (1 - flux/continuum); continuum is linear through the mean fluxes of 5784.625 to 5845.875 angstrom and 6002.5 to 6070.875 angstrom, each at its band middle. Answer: 5.1 angstrom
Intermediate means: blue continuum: 7.73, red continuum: 7.78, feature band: 7.01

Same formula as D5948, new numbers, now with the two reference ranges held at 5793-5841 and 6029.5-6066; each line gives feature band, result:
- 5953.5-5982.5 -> 0.031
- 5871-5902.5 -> 0.401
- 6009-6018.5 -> 0.069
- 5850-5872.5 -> 0.074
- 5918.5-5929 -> 0.048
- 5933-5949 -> 0.044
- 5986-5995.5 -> 0.021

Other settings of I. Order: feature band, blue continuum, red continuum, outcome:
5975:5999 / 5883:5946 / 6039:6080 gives -1.6 angstrom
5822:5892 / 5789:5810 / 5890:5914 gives -4.8 angstrom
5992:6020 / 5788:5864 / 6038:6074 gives 1.0 angstrom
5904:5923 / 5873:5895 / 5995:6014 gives -4.4 angstrom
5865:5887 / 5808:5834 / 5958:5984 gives 2.5 angstrom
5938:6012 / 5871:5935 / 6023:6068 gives -4.9 angstrom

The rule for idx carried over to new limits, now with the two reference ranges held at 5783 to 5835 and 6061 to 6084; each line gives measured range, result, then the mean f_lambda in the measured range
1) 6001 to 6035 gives 1.0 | 7.6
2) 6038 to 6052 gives -0.4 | 8.06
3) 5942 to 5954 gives 0.4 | 7.53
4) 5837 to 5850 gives 0.0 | 7.72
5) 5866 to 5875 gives 0.3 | 7.48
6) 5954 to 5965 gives 0.1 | 7.7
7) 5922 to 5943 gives 0.5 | 7.59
